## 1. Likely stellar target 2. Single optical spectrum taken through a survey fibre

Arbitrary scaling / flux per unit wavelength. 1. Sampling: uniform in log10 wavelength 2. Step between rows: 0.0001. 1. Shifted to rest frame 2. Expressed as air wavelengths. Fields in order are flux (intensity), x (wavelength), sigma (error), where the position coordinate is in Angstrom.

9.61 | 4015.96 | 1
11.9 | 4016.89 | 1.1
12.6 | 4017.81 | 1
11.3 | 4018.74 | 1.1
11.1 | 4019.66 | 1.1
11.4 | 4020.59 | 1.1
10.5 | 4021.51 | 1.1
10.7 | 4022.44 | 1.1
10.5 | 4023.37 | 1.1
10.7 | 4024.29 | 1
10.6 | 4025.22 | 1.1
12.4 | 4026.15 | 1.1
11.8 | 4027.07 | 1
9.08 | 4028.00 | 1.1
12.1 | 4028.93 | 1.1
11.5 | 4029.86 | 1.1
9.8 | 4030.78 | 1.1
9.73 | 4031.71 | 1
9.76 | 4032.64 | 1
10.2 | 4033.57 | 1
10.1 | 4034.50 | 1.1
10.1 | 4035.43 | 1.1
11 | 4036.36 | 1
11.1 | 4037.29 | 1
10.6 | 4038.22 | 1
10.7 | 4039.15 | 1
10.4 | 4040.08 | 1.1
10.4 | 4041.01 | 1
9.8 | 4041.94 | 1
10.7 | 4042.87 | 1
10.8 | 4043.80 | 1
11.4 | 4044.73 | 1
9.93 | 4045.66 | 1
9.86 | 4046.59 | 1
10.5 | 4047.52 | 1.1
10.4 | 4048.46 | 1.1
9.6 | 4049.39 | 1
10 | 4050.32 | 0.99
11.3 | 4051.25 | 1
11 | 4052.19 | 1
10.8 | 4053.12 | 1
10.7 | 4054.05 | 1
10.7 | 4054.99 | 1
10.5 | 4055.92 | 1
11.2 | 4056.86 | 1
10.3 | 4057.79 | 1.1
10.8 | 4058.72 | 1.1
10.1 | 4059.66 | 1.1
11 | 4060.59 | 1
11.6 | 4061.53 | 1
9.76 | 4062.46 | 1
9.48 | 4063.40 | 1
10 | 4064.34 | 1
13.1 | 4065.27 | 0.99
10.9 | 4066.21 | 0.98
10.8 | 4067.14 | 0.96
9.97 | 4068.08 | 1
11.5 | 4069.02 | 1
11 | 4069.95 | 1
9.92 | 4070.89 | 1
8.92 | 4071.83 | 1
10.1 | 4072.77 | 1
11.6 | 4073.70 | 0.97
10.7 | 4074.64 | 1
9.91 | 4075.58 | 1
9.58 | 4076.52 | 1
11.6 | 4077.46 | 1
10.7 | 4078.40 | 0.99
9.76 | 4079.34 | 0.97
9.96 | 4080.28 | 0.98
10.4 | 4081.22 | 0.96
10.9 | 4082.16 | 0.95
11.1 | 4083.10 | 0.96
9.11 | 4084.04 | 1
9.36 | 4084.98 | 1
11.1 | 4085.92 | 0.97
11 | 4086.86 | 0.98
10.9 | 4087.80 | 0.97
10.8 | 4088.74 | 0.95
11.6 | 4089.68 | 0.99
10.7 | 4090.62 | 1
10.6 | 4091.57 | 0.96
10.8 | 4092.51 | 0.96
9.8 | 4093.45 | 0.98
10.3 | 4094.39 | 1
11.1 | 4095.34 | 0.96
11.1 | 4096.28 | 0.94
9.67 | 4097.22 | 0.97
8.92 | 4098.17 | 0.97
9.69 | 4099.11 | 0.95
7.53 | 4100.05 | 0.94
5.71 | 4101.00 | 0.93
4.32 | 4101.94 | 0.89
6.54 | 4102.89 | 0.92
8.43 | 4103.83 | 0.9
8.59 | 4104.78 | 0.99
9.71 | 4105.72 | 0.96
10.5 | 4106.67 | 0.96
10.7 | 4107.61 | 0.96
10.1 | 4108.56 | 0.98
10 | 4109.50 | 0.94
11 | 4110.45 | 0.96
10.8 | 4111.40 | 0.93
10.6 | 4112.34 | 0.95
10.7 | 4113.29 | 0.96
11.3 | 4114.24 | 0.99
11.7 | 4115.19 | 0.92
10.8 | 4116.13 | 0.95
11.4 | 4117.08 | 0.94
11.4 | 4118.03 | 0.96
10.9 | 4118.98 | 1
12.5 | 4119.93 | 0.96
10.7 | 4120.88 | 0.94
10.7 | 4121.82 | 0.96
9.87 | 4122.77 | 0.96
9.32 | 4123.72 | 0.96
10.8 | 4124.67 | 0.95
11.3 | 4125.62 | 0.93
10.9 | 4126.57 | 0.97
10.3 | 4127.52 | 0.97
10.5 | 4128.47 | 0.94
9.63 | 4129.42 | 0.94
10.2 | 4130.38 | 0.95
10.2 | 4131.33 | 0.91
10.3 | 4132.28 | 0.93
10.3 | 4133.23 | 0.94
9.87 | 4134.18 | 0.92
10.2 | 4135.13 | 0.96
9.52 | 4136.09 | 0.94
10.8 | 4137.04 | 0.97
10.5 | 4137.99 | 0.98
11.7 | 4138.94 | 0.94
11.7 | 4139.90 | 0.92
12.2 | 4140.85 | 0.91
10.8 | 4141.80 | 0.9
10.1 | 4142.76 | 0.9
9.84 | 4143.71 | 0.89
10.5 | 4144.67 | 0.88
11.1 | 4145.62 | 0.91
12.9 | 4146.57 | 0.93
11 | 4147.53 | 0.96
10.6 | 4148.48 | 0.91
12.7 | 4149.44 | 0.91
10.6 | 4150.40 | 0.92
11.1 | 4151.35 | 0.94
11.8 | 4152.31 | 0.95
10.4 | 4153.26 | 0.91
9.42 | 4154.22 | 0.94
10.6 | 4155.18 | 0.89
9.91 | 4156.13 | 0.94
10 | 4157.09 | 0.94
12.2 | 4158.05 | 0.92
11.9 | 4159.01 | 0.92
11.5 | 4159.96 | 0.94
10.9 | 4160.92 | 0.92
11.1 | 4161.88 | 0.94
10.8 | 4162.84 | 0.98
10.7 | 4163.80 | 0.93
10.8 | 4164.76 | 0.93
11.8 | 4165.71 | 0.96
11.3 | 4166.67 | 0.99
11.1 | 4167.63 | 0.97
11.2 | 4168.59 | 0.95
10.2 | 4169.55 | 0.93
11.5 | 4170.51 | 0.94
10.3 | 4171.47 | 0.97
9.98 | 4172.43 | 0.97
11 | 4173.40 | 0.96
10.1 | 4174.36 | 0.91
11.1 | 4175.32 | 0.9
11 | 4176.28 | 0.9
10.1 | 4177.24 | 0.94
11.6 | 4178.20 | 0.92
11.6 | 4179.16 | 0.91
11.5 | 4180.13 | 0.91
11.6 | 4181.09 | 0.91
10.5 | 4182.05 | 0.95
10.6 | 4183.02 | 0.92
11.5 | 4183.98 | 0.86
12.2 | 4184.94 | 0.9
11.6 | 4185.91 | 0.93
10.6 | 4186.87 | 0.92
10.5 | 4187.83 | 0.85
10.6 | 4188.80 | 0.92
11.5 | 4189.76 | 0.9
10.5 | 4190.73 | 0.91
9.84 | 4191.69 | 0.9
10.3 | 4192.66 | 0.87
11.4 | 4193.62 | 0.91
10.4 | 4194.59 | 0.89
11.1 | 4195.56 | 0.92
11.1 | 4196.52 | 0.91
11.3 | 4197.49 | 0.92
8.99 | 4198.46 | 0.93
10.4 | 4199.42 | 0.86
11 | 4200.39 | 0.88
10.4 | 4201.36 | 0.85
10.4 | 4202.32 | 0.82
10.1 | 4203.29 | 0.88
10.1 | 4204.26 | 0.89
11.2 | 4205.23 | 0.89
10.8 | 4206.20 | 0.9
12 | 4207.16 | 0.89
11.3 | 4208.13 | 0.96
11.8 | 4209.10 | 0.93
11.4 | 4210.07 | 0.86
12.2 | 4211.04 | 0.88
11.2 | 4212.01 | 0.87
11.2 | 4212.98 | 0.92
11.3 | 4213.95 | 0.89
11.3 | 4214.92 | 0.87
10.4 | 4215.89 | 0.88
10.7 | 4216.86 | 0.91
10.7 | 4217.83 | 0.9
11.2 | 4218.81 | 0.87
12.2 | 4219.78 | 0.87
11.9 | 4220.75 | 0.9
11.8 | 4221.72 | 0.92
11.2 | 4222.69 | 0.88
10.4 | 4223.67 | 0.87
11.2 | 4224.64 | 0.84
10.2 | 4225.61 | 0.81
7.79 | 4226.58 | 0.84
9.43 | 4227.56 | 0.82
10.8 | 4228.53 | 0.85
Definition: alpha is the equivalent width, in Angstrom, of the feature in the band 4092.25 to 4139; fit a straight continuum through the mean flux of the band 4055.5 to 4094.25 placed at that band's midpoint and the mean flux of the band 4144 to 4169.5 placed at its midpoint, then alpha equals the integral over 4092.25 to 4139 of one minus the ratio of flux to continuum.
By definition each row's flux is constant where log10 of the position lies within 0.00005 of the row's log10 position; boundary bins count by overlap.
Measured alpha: 3.2 Angstrom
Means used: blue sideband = 10.6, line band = 10.1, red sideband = 11.1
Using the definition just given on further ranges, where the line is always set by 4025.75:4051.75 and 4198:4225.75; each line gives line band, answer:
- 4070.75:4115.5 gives 2.90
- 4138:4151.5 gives -0.44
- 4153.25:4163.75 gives 0.06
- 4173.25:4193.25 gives -0.02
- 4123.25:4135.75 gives 0.58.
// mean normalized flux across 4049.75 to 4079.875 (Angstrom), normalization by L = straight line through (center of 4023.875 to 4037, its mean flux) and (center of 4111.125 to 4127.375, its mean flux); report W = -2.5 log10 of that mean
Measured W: 0.015 mag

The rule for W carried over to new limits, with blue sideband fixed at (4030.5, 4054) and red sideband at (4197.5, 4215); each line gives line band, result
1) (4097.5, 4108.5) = 0.26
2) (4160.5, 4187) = -0.02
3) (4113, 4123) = -0.05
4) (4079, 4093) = 0.00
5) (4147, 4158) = 0.00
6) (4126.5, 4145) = 0.02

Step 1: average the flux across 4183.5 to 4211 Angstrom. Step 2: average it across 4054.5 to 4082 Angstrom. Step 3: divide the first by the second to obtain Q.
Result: 1.03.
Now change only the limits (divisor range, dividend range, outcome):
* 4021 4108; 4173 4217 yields 1.06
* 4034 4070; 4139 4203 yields 1.03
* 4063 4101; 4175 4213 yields 1.06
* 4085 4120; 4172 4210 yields 1.08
